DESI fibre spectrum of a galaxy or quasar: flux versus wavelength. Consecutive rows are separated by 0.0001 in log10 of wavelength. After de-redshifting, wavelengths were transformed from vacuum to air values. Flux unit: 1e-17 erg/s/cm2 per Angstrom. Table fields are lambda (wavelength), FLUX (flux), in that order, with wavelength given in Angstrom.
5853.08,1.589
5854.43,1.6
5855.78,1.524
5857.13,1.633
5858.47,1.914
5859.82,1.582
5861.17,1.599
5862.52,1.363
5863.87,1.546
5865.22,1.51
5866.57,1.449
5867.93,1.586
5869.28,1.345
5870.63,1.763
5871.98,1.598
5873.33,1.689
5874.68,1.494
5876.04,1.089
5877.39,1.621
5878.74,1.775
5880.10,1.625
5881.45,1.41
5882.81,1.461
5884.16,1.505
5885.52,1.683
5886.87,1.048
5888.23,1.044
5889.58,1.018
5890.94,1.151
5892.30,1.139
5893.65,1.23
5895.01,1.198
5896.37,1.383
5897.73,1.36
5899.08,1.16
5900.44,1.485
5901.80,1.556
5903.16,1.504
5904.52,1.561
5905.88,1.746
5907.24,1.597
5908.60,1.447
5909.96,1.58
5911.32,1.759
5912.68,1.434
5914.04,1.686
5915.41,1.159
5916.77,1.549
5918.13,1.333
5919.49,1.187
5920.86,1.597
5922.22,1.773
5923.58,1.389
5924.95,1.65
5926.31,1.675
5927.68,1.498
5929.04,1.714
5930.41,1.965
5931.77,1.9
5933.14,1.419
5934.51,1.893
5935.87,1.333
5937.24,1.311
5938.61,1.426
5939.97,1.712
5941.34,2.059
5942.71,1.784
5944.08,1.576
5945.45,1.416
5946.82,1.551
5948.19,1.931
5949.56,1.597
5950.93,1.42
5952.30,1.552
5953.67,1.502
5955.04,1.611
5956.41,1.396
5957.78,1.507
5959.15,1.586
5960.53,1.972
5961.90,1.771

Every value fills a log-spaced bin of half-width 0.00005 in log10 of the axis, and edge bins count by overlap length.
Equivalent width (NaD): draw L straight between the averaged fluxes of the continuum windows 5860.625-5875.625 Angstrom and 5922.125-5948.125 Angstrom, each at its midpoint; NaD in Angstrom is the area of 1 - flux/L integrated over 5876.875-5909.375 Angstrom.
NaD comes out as 3.45 Angstrom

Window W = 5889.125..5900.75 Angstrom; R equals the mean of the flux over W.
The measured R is 1.23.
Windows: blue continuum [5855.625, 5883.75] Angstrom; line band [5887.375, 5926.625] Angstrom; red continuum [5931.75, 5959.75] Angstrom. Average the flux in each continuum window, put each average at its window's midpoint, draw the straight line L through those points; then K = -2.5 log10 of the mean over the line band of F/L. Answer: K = 0.107 mag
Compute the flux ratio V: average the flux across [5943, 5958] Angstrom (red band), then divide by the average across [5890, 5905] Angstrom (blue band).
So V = 1.17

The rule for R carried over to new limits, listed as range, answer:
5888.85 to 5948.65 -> 1.52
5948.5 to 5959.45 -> 1.53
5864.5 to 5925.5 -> 1.45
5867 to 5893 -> 1.42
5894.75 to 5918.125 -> 1.48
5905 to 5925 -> 1.52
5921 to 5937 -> 1.64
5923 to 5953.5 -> 1.62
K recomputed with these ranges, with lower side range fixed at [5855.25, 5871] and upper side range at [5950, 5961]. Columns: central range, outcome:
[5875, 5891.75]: 0.14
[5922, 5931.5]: -0.07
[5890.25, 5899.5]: 0.26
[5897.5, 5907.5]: 0.05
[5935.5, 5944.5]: -0.03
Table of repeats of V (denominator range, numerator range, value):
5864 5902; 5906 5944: 1.13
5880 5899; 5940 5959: 1.25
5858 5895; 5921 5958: 1.12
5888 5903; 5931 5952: 1.28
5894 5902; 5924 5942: 1.23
